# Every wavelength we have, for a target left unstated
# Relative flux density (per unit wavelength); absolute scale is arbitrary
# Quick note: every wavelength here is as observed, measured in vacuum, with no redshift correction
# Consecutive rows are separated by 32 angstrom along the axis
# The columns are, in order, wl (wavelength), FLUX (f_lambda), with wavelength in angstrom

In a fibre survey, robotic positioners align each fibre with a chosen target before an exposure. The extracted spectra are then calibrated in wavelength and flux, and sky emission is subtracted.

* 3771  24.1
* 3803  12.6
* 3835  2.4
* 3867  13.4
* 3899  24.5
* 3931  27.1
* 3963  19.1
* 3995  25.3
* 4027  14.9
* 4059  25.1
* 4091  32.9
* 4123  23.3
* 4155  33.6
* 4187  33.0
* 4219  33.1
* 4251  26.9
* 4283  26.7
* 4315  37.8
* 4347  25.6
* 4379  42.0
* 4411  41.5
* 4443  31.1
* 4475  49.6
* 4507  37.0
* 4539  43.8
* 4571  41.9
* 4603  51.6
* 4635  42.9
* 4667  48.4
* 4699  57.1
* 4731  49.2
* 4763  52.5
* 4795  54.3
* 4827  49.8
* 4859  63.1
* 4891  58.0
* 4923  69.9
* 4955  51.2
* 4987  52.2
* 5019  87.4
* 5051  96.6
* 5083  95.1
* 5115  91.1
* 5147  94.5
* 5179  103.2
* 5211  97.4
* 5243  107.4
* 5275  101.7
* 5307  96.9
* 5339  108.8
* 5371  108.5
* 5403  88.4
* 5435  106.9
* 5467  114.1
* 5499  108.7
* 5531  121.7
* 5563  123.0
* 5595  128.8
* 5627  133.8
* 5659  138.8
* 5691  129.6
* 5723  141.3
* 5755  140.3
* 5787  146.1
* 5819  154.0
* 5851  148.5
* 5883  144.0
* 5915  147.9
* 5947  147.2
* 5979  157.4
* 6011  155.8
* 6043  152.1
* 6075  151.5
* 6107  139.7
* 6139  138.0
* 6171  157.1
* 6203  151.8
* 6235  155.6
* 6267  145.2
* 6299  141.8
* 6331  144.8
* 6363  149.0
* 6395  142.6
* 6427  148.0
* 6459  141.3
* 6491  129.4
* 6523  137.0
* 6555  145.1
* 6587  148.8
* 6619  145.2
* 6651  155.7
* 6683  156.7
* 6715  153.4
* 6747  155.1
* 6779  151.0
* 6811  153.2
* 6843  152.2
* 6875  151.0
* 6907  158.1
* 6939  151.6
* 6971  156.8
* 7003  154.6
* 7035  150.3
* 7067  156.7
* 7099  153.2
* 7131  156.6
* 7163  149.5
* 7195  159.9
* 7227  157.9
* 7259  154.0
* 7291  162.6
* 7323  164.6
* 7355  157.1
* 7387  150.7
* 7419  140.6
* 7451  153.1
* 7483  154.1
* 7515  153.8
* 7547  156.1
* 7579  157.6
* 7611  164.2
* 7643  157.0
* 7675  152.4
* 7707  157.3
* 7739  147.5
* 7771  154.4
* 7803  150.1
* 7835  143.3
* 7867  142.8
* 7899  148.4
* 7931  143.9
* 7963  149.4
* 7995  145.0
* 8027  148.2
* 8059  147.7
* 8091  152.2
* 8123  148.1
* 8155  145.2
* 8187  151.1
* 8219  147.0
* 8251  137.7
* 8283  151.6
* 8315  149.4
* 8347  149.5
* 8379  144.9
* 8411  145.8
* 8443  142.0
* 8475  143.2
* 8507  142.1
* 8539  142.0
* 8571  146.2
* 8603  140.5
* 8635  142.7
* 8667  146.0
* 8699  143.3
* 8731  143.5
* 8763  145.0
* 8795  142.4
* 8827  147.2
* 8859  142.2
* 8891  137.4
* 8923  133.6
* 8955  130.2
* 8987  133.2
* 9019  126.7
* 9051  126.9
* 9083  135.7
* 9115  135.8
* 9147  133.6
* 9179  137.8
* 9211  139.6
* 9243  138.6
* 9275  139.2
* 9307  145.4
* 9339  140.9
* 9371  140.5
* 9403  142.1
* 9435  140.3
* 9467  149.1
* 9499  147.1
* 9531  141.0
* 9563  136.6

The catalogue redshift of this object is 0.257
